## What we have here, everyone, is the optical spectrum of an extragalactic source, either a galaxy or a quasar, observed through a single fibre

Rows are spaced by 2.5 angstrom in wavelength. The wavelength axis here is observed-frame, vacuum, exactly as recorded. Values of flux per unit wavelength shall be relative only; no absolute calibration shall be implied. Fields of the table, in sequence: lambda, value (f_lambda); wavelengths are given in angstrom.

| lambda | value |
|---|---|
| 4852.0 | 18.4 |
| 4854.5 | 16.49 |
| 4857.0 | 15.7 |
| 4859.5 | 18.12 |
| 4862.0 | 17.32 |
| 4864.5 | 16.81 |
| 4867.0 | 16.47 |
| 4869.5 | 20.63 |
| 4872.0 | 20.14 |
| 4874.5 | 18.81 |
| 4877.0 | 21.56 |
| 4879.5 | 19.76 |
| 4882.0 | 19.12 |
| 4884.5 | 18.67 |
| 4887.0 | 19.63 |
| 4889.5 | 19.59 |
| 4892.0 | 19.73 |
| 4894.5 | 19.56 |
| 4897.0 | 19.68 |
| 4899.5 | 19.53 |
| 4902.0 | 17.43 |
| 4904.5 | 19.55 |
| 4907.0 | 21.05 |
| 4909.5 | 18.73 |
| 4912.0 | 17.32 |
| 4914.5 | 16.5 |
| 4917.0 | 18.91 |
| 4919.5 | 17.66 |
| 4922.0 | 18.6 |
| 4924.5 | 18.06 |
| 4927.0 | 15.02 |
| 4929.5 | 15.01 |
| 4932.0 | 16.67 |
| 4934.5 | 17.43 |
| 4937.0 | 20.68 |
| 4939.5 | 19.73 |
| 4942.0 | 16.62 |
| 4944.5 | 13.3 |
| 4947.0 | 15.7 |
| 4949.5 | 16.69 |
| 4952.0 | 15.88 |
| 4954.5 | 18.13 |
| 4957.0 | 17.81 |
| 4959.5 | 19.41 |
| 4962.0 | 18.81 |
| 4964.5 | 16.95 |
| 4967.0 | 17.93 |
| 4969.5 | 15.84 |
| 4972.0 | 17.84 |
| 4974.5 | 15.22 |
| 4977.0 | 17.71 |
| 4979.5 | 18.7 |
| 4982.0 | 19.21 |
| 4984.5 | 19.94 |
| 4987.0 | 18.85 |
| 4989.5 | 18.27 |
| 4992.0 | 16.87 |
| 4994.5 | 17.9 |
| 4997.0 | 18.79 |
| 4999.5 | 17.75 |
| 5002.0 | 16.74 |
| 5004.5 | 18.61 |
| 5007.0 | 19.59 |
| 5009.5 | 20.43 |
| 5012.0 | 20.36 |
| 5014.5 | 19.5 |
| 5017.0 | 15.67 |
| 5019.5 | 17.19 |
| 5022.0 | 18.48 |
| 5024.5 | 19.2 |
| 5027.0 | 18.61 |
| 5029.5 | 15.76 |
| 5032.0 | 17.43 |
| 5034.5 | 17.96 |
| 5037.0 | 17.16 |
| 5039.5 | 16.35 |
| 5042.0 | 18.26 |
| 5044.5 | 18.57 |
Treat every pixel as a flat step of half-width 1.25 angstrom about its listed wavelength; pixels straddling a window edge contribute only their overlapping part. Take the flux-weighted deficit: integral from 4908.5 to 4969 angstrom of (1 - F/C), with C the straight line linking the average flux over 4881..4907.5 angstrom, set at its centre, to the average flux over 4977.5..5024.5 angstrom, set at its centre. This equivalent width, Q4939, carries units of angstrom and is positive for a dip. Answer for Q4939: 5.2 angstrom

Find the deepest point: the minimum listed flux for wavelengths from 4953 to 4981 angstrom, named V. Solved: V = 15.22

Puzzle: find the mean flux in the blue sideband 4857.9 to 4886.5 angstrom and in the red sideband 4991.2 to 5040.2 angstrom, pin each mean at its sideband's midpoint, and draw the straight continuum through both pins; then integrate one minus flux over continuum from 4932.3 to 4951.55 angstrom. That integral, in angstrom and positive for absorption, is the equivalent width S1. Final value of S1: 1.4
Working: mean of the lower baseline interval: 18.8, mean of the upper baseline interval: 18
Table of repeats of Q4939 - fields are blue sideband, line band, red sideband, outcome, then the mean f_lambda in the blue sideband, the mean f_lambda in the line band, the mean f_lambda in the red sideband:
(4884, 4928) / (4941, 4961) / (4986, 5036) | 1.9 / 18.6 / 16.7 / 18.2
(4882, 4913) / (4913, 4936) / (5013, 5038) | 2.2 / 19.2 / 17.1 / 17.7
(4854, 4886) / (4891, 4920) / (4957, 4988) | -0.8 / 18.5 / 18.8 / 18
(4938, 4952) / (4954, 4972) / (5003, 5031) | -0.9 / 16.4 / 17.8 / 18.5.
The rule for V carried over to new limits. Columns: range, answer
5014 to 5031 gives 15.67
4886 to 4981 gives 13.3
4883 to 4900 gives 18.67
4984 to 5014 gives 16.74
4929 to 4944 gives 15.01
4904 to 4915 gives 16.5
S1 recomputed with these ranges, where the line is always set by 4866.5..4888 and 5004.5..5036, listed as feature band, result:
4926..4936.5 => 1.5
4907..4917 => 0.6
